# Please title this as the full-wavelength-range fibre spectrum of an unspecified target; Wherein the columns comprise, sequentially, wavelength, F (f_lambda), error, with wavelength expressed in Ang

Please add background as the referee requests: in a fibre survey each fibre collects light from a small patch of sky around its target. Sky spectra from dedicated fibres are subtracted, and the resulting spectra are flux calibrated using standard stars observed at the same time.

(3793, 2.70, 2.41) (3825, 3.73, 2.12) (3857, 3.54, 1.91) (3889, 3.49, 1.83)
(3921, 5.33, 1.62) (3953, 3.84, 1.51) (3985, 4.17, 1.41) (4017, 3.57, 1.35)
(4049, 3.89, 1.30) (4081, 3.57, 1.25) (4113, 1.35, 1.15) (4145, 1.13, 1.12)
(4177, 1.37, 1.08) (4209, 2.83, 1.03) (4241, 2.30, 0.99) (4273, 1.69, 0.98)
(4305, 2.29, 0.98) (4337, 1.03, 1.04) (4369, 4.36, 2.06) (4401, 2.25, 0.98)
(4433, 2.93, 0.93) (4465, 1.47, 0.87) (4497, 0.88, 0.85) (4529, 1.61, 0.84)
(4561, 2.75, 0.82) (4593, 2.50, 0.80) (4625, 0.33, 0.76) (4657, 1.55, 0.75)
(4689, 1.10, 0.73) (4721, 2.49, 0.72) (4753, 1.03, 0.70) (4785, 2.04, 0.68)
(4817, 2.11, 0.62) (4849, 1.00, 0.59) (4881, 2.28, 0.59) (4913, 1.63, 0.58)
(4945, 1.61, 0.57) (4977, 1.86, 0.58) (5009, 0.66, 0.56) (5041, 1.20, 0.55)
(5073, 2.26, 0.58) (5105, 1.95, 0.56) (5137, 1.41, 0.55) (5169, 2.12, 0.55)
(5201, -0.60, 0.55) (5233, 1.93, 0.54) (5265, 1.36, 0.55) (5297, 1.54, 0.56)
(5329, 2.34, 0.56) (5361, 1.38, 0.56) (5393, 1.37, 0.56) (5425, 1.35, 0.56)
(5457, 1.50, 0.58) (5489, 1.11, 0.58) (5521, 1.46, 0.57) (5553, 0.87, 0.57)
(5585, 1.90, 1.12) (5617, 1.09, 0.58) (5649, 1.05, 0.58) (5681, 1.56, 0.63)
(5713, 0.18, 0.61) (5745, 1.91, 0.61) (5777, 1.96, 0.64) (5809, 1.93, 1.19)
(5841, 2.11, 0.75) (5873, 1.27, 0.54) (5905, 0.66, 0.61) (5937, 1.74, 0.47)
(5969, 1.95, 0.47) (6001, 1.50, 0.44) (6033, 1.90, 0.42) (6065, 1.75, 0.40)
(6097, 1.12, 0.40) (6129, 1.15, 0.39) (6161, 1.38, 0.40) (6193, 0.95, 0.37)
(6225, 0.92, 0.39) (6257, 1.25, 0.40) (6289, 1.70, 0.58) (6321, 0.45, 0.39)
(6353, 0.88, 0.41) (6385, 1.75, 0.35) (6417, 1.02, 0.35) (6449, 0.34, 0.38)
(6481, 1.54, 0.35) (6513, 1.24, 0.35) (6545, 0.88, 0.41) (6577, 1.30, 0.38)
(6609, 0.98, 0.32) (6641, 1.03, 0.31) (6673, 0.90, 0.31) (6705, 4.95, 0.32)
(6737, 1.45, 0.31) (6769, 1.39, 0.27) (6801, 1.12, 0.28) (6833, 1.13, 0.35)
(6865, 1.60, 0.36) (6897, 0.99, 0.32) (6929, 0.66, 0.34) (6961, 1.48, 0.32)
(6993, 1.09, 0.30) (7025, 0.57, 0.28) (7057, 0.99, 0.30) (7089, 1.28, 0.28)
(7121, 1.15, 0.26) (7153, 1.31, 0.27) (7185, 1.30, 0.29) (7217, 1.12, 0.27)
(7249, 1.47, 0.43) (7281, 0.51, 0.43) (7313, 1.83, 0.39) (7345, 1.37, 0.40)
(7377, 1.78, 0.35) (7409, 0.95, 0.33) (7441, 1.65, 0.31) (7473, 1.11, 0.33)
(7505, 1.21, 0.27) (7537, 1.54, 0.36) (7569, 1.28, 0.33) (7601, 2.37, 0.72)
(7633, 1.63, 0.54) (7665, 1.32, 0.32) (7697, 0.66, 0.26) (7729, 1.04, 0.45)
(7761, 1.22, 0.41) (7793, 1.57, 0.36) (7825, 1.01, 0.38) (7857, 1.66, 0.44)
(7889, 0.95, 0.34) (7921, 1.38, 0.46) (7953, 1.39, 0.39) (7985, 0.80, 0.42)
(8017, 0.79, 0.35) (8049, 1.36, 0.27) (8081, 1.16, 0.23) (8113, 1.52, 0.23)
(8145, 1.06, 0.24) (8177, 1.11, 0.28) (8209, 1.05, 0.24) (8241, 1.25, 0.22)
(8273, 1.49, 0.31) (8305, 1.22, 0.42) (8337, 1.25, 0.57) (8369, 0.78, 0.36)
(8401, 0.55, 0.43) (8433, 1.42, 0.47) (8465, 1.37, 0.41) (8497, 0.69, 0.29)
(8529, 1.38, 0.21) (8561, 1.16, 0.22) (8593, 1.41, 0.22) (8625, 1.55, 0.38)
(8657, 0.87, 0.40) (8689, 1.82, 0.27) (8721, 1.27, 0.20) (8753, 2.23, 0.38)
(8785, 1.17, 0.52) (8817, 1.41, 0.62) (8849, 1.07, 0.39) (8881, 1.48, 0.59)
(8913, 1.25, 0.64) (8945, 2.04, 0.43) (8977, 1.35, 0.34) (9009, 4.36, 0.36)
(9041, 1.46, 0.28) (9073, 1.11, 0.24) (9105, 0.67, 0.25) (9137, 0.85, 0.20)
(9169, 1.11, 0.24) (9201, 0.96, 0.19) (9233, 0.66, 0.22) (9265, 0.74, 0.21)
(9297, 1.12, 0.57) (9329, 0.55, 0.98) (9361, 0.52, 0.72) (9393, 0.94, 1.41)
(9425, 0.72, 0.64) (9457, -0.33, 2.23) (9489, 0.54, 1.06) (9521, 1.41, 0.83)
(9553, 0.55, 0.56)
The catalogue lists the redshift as 0.802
